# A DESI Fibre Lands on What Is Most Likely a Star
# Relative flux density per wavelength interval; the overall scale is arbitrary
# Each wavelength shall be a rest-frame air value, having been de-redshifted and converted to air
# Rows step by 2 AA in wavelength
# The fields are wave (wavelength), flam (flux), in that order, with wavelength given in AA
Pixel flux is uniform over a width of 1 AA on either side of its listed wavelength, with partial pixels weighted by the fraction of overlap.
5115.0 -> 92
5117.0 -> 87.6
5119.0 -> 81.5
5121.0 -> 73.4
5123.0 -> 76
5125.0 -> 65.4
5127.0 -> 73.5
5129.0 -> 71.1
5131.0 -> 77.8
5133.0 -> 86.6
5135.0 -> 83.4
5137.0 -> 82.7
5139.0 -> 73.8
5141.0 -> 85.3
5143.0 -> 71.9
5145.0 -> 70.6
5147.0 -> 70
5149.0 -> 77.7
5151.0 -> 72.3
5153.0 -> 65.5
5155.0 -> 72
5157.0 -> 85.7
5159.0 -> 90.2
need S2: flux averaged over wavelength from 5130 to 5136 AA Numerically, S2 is 82.6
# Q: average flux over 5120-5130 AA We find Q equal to 71.9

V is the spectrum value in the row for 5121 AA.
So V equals 73.4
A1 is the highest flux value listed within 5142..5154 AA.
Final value 77.7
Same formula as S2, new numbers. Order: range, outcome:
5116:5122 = 80.8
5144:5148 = 70.3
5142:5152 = 72.5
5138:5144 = 77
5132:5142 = 82.4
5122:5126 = 70.7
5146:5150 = 73.8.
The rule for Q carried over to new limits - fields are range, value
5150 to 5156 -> 69.9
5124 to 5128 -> 69.5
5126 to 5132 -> 74.1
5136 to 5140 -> 78.2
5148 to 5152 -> 75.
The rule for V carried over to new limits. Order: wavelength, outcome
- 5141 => 85.3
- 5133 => 86.6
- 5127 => 73.5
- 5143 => 71.9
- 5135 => 83.4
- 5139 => 73.8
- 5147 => 70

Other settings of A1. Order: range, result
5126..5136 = 86.6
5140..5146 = 85.3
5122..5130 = 76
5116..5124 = 87.6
